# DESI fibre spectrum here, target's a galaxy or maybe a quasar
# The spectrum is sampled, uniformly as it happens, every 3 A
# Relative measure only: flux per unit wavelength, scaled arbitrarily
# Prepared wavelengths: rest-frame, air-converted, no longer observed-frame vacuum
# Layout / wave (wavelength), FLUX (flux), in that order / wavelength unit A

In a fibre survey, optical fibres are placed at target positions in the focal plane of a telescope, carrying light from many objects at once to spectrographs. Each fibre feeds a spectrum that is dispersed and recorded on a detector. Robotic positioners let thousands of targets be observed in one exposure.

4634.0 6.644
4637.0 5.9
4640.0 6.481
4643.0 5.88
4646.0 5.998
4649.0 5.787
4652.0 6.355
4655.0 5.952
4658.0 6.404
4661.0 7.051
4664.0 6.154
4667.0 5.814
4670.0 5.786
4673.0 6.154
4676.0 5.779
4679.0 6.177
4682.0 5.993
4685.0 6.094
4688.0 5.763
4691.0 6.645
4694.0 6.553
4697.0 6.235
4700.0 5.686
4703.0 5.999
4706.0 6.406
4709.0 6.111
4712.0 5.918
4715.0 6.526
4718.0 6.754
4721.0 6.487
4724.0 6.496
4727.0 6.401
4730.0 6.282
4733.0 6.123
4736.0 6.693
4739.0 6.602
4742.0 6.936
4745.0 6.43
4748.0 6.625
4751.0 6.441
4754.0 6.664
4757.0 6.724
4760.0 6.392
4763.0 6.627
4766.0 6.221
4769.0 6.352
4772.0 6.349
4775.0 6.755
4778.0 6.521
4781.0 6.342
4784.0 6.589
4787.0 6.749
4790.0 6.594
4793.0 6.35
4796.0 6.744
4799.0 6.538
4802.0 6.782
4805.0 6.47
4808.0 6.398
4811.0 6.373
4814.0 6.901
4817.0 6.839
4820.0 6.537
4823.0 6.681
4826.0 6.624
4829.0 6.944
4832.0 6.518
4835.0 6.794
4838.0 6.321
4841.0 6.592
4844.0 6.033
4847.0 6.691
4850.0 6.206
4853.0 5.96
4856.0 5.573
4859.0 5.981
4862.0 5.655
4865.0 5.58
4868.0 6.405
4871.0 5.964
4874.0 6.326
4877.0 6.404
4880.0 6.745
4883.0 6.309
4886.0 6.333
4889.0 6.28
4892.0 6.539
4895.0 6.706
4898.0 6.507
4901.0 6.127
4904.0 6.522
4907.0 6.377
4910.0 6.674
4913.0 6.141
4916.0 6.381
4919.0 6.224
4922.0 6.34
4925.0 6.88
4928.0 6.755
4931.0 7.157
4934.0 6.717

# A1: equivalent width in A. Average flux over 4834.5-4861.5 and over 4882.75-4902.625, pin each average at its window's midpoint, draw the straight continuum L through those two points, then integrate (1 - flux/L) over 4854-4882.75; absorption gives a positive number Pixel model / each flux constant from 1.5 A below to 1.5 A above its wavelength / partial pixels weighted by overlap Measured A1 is 1.0 A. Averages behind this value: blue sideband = 6.2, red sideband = 6.41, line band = 6.08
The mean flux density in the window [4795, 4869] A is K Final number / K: 6.4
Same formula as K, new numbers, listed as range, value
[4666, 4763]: 6.31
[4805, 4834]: 6.64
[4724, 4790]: 6.52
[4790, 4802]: 6.58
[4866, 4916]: 6.39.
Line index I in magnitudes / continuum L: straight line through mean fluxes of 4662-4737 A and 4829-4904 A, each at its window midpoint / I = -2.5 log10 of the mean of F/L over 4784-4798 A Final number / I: -0.06 mag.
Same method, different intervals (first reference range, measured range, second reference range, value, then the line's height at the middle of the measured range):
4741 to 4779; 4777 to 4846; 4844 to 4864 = -0.06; 6.24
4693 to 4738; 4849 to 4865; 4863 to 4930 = 0.10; 6.37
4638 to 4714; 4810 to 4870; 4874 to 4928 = 0.00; 6.36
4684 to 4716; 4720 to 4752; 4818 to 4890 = -0.05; 6.21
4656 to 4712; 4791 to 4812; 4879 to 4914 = -0.04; 6.31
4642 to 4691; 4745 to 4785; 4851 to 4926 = -0.06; 6.17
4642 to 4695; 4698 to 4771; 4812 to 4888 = -0.03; 6.21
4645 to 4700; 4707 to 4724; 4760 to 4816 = -0.01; 6.29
